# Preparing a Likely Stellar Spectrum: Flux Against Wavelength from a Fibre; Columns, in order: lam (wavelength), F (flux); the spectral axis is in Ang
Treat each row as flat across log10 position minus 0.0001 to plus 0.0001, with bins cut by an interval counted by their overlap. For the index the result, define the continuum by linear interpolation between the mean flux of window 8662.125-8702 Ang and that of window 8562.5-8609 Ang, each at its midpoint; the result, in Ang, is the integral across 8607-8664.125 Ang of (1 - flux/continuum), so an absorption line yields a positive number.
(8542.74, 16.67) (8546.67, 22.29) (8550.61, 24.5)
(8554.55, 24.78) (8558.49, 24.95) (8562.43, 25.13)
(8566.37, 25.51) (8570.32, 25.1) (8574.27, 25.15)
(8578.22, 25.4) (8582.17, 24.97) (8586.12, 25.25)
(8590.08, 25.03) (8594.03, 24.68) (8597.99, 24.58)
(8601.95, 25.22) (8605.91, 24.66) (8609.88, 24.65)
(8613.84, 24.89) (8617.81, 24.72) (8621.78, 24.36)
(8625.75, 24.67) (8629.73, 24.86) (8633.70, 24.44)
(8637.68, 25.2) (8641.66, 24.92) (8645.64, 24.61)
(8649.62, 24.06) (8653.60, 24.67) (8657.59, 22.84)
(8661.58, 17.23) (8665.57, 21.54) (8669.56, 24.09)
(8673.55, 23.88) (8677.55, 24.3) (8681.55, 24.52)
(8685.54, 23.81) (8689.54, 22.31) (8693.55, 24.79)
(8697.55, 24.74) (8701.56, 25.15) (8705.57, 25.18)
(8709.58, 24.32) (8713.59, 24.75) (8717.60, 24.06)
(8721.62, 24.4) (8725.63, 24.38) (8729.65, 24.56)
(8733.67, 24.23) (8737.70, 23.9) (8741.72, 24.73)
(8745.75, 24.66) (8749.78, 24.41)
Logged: 0.8 Ang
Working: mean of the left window 25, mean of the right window 23.6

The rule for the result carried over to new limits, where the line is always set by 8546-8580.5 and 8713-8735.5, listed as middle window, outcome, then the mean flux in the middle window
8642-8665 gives 1.7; 22.8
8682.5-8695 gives 0.4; 23.7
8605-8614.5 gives 0.0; 24.7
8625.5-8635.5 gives 0.0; 24.7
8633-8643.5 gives -0.1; 24.9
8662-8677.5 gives 1.2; 22.7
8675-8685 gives 0.1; 24.3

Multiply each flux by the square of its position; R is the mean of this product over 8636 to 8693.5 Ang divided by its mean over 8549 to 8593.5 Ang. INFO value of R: 0.96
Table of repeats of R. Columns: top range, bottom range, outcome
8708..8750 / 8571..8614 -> 1.01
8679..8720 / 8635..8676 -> 1.06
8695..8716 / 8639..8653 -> 1.02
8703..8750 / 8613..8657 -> 1.02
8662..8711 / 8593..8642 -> 0.98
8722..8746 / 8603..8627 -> 1.02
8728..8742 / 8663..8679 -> 1.06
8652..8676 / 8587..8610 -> 0.91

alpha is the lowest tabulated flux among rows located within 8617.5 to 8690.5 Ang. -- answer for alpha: 17.23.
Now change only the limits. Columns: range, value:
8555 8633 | 24.36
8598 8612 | 24.65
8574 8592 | 24.97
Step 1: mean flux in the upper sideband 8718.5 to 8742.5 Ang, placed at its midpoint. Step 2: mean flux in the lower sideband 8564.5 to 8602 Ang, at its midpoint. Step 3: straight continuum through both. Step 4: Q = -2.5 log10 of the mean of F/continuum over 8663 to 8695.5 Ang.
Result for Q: 0.05 mag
